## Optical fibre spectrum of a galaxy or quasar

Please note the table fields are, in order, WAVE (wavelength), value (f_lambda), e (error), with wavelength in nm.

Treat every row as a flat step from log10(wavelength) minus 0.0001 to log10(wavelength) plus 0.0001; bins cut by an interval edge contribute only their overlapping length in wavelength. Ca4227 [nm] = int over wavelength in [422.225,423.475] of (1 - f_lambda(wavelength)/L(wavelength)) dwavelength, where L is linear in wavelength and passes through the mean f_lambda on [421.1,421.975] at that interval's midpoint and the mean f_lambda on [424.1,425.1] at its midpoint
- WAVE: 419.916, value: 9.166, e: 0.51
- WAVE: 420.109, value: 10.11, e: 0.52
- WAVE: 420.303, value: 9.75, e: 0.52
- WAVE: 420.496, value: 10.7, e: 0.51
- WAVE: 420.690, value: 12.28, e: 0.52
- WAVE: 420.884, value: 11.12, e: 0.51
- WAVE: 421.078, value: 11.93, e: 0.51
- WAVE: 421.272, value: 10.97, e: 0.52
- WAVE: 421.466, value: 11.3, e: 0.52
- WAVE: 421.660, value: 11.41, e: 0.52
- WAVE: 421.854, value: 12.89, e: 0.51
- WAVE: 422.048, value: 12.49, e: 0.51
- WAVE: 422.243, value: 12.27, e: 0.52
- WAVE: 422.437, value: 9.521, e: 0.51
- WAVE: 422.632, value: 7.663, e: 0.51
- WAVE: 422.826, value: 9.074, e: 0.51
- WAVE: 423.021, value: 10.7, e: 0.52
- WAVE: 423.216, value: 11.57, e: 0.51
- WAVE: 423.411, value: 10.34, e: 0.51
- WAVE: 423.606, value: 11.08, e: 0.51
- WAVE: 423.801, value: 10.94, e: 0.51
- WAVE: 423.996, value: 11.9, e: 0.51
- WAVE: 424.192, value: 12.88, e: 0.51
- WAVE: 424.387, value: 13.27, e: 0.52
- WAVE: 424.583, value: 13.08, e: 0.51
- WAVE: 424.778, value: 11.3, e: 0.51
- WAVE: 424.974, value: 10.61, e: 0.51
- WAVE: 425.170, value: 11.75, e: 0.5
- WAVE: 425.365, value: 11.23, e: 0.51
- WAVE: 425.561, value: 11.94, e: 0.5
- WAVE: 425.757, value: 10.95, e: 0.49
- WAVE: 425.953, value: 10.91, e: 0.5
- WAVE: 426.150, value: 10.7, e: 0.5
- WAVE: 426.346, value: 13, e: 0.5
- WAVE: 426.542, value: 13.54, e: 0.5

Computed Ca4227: 0.20 nm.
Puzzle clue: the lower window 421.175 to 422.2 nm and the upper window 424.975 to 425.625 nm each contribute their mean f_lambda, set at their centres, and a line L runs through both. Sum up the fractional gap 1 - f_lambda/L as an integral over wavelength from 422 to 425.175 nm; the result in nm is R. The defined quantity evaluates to 0.13 nm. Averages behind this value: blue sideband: 11.8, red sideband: 11.5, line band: 11.2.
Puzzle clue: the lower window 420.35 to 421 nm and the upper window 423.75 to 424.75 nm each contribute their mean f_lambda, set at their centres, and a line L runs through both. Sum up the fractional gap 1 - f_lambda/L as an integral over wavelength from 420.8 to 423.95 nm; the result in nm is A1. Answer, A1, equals 0.22 nm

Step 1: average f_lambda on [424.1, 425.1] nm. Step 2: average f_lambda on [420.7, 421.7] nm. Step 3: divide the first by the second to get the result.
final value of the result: 1.07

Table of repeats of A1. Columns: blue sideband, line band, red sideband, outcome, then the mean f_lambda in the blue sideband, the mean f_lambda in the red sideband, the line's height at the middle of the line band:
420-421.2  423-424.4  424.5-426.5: -0.020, 11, 11.6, 11.4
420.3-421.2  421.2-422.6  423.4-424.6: 0.018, 11.3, 12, 11.5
